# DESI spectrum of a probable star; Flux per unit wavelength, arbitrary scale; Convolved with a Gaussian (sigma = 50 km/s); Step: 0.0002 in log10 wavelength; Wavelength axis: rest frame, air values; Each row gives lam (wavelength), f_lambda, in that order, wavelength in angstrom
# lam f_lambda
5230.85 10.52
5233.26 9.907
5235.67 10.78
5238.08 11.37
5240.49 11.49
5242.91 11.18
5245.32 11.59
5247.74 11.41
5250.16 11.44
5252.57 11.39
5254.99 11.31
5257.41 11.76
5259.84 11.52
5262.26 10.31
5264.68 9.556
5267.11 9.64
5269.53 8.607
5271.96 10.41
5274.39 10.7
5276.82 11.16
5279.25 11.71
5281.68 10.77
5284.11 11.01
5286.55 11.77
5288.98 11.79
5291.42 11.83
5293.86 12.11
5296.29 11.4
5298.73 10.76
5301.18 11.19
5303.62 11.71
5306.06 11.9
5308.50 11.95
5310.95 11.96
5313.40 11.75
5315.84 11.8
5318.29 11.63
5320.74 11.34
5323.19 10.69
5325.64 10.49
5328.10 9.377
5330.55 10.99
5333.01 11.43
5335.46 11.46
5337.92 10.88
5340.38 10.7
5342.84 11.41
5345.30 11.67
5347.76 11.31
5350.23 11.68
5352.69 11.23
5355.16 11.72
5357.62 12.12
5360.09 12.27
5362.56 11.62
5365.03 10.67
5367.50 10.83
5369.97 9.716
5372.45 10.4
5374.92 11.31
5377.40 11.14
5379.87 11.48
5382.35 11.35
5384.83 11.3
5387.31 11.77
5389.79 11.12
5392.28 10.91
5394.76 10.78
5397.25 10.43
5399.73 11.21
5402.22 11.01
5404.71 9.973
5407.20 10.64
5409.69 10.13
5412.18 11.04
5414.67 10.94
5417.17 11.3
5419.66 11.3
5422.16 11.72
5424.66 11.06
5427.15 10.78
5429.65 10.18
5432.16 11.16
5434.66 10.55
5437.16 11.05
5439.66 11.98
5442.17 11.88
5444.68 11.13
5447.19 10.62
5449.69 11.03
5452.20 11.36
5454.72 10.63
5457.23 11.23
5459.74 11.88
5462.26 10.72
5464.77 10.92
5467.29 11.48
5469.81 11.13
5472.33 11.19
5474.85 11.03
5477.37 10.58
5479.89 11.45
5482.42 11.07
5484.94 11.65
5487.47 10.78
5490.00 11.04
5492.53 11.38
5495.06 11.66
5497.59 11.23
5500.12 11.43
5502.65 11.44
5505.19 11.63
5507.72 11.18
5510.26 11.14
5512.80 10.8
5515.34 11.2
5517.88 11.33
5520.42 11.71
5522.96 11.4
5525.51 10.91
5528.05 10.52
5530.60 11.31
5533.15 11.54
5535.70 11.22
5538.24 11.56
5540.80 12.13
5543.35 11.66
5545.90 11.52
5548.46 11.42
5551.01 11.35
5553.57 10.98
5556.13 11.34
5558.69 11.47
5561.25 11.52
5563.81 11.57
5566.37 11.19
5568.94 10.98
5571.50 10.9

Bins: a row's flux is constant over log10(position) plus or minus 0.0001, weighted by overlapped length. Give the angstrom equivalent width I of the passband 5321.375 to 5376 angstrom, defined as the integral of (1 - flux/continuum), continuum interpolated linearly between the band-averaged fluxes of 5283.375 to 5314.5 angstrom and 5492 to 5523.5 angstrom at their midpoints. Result 2.23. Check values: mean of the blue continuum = 11.6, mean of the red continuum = 11.3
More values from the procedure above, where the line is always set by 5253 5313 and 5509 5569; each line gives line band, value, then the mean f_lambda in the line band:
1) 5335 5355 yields -0.2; 11.3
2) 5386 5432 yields 1.3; 10.9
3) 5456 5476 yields 0.1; 11.2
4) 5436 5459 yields 0.1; 11.2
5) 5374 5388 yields -0.2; 11.4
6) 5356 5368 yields -0.4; 11.6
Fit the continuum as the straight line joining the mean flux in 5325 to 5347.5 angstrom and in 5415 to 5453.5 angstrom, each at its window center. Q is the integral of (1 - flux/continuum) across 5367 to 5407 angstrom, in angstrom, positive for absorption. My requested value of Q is 0.5 angstrom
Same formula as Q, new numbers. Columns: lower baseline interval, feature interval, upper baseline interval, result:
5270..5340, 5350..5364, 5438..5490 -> -0.7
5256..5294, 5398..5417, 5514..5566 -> 0.7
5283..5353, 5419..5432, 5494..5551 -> 0.4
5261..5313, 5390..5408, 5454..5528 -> 0.7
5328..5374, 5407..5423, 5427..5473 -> 0.2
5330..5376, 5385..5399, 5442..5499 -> 0.2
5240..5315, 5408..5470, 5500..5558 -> 1.1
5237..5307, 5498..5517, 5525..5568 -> 0.1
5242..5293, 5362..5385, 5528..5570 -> 0.4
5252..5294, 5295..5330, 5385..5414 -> -1.2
